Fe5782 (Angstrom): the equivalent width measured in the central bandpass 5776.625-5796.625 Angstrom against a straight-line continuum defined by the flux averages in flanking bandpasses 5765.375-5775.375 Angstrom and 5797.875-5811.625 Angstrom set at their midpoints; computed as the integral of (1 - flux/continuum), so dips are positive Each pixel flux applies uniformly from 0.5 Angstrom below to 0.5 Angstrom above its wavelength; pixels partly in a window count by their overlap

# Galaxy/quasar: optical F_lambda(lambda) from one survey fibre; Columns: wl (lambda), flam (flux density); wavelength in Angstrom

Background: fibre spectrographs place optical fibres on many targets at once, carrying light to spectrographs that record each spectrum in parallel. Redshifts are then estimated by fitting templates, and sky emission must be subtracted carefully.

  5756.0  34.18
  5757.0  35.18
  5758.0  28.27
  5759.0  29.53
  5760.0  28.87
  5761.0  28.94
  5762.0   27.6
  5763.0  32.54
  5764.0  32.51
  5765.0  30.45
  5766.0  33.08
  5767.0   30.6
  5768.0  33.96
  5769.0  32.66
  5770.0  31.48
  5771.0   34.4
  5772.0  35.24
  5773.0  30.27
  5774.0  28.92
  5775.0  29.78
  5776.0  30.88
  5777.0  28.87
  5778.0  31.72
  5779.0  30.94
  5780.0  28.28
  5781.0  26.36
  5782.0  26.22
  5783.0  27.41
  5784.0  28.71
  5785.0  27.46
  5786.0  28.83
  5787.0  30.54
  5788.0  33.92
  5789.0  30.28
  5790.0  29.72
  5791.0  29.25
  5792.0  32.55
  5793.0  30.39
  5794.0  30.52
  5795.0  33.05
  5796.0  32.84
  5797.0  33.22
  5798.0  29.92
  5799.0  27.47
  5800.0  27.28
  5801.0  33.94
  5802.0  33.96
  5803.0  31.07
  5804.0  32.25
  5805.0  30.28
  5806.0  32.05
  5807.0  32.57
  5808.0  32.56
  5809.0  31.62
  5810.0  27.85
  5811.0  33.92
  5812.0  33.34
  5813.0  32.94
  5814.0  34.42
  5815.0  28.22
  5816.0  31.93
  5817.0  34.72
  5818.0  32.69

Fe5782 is 1.1 Angstrom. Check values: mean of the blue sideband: 32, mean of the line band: 29.9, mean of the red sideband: 31.2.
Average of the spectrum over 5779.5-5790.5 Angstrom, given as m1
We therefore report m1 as 28.9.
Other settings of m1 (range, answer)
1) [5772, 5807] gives 30.4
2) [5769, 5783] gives 30.2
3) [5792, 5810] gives 31.4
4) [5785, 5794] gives 30.5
